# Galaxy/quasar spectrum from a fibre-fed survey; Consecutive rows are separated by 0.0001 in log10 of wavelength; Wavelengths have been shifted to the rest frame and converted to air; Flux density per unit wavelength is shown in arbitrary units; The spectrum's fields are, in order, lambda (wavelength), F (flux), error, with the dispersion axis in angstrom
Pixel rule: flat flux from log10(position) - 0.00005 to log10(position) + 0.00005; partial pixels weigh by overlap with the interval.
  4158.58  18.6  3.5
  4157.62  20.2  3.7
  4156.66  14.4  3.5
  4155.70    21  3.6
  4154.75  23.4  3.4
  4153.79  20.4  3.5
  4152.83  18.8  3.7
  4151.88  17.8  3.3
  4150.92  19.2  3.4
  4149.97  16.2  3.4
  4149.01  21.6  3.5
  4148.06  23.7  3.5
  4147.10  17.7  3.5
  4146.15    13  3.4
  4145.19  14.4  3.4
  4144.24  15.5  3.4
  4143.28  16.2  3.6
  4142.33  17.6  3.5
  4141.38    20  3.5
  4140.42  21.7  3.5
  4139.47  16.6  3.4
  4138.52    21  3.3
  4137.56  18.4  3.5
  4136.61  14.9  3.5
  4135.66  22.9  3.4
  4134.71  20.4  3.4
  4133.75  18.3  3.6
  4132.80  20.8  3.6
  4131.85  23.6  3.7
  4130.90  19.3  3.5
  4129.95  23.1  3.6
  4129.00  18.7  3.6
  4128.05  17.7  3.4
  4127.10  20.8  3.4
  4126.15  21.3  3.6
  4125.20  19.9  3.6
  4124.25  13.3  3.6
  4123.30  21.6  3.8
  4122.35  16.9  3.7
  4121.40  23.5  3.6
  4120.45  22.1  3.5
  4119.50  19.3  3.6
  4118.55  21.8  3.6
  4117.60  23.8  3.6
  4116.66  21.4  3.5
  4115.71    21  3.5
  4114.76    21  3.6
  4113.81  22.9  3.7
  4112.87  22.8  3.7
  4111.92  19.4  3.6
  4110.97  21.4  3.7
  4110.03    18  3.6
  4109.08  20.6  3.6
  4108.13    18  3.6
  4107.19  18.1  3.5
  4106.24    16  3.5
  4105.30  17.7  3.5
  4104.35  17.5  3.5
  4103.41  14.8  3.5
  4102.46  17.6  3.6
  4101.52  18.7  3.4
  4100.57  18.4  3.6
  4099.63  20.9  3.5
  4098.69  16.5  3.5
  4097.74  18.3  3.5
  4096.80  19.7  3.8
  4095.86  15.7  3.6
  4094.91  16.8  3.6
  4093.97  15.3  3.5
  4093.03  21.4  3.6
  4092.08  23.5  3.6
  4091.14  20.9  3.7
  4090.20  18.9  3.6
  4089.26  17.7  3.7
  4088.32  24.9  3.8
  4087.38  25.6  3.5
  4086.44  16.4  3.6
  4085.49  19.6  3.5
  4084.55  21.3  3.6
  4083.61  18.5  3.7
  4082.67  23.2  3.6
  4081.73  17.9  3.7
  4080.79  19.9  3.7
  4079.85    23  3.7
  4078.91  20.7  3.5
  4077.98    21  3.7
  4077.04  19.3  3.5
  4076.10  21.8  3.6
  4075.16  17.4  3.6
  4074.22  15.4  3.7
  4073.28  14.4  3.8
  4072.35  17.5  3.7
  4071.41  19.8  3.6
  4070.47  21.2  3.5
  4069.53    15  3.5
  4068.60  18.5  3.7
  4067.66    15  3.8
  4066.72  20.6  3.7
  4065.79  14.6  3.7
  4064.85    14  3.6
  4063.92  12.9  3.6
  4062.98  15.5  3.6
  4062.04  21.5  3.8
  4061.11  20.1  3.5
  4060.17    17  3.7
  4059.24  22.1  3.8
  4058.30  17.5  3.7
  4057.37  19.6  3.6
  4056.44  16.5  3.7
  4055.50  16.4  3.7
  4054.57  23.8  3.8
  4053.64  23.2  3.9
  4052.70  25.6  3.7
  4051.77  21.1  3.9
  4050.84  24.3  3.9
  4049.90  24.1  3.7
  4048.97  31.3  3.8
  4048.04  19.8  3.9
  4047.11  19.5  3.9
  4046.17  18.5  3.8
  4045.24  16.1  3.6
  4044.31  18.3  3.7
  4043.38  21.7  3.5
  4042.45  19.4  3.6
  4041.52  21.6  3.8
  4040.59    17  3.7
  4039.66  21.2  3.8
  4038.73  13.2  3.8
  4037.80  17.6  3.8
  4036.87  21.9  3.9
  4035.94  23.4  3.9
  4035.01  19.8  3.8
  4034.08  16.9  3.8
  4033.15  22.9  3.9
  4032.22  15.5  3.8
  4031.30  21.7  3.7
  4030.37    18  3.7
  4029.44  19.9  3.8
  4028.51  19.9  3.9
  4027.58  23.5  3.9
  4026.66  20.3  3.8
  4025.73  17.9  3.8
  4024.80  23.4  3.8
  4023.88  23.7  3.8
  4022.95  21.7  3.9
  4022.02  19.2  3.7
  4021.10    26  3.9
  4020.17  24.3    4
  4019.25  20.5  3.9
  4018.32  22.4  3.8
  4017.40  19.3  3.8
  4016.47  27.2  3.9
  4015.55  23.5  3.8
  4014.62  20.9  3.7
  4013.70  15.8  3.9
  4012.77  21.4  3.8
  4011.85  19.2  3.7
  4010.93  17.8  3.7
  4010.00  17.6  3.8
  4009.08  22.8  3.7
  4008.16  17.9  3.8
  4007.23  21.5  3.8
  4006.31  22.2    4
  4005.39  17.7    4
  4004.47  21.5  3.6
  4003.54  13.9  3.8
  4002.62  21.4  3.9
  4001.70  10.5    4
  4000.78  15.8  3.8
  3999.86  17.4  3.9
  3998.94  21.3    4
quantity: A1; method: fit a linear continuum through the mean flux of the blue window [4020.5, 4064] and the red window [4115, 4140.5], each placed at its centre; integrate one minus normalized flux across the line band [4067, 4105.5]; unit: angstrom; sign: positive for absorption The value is 2.37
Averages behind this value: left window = 20.3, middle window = 19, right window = 20.1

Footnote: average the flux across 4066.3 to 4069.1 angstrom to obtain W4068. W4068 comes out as 17.9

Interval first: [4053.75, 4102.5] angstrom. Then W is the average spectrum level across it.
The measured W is 18.9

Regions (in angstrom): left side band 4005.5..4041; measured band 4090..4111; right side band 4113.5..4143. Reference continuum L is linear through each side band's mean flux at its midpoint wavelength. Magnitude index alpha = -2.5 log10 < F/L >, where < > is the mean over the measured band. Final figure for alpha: 0.103 mag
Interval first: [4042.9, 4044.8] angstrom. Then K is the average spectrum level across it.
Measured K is 20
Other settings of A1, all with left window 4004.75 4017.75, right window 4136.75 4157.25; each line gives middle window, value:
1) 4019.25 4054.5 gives -1.6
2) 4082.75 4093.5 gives -0.9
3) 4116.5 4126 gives -0.8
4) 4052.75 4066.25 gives 0.9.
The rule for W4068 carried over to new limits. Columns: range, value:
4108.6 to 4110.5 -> 19.3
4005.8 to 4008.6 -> 20.5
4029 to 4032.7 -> 18.8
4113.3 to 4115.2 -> 22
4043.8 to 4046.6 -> 17.7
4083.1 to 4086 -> 19.8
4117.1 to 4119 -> 22.9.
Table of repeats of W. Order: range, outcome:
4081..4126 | 19.6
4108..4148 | 19.6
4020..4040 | 20.5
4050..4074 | 18.8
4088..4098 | 19.3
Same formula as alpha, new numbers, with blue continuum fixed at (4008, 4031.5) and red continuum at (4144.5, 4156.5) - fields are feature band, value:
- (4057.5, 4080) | 0.117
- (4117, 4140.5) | -0.051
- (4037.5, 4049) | 0.076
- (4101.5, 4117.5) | 0.006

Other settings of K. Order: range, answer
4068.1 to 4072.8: 18.4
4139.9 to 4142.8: 19.7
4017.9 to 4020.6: 22.4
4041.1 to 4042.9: 20.5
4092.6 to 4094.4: 18.4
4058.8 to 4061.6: 19.8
